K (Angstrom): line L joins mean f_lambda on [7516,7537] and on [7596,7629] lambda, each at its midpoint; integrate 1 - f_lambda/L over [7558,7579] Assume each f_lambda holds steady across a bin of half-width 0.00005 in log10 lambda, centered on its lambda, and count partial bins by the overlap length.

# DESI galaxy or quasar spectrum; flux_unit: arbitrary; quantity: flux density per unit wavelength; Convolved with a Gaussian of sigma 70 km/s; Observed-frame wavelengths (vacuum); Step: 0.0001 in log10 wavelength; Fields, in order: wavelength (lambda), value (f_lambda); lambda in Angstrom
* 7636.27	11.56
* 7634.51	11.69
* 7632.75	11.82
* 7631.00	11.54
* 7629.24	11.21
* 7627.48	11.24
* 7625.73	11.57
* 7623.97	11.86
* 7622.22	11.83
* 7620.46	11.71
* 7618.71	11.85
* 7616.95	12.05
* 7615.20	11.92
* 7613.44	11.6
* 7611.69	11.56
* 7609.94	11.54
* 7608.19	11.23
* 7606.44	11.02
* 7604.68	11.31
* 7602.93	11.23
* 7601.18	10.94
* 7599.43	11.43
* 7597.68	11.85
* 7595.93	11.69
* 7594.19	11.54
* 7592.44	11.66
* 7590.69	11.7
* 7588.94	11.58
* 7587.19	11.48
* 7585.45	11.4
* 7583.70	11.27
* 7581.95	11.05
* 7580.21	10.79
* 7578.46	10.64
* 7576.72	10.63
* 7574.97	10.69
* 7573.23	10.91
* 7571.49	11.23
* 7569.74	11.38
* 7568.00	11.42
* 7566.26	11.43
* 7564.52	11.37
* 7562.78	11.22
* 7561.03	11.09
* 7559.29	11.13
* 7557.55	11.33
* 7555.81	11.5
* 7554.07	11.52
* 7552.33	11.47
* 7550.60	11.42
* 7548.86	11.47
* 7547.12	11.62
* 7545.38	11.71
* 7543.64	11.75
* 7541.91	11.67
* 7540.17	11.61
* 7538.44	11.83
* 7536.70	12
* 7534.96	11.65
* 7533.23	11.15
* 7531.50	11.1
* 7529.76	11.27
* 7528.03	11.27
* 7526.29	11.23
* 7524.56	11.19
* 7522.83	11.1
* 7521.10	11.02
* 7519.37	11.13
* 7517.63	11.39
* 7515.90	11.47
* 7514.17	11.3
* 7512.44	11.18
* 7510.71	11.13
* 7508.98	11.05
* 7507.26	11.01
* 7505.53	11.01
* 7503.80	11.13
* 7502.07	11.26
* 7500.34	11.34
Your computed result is 0.5 Angstrom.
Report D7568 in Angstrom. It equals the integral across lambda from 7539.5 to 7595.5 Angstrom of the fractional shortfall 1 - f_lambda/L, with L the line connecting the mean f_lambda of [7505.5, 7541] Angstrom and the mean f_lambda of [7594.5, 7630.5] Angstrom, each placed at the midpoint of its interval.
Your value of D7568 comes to 0.4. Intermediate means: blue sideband 11.3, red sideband 11.5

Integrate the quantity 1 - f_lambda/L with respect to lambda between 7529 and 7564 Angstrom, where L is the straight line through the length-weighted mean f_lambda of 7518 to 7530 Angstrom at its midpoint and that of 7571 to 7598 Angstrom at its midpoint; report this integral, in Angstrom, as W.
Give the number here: -0.86 Angstrom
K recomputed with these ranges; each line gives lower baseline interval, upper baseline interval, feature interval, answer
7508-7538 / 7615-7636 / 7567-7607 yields 0.9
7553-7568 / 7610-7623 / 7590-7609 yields 0.4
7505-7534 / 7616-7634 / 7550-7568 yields 0.0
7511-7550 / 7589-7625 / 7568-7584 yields 0.7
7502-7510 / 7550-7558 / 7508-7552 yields -0.5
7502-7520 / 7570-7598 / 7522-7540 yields -0.3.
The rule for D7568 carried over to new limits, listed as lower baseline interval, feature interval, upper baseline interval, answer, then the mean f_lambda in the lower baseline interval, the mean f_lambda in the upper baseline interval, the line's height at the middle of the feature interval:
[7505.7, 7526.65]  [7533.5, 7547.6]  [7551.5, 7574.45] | -0.6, 11.2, 11.3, 11.2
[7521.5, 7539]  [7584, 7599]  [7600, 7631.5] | -0.2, 11.4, 11.5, 11.5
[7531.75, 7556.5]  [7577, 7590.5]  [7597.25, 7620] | 0.4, 11.6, 11.5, 11.5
